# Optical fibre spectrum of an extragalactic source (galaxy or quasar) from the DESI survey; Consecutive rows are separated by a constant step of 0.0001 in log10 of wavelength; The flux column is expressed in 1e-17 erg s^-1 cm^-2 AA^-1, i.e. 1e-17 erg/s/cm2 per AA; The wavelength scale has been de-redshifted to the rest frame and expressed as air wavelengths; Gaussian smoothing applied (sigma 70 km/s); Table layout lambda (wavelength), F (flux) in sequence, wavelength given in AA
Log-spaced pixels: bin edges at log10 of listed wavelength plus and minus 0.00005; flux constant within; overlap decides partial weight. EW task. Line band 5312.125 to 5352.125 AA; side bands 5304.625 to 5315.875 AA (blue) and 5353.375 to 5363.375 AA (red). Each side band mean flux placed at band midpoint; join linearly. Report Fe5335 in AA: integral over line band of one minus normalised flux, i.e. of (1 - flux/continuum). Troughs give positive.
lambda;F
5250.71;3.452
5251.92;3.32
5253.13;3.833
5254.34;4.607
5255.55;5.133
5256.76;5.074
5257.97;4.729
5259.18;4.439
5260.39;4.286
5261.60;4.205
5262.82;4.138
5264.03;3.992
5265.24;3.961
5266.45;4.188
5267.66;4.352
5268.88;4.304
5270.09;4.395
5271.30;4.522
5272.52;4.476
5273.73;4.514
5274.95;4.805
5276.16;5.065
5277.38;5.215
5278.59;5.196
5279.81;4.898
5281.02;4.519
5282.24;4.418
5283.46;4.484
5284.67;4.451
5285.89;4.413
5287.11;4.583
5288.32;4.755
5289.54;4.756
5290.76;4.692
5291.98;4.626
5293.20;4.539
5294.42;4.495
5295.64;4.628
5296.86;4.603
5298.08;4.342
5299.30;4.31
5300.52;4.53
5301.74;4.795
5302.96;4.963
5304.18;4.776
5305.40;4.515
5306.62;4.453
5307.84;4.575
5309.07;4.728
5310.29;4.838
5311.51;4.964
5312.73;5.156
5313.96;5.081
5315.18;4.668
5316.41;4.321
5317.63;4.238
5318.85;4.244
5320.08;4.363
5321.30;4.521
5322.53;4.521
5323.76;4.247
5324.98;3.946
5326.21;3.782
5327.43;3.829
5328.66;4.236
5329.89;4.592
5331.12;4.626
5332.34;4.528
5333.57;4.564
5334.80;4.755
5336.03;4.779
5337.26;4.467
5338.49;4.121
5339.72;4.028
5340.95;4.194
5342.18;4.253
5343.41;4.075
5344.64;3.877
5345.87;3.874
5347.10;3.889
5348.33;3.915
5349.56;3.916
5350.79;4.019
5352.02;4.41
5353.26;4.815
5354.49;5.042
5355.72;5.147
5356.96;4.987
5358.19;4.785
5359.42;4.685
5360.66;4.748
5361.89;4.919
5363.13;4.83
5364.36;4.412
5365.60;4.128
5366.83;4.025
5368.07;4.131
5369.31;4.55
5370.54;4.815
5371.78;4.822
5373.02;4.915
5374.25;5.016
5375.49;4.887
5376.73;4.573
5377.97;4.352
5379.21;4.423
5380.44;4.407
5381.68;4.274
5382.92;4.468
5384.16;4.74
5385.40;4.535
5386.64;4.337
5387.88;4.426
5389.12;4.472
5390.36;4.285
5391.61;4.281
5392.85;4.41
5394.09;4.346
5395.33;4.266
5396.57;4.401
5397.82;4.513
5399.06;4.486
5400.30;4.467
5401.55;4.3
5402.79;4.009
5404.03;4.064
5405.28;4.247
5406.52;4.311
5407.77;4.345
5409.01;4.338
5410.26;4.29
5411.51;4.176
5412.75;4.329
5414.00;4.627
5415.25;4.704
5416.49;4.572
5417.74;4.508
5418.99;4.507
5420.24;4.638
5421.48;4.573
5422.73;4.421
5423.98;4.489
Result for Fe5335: 4.3 AA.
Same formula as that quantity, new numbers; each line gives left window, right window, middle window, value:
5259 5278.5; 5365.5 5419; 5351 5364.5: -1.1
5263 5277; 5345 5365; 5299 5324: -0.8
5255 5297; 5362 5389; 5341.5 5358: 0.7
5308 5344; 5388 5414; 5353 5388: -2.1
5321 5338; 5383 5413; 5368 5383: -0.9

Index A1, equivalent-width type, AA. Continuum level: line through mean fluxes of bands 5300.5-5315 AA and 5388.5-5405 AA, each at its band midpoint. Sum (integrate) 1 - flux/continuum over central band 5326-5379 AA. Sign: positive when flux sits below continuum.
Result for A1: 1.2 AA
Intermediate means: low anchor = 4.79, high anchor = 4.33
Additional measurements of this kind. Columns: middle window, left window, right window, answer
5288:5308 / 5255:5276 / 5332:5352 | -1.19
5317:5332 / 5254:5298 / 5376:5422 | 0.78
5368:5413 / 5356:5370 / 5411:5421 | 1.09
